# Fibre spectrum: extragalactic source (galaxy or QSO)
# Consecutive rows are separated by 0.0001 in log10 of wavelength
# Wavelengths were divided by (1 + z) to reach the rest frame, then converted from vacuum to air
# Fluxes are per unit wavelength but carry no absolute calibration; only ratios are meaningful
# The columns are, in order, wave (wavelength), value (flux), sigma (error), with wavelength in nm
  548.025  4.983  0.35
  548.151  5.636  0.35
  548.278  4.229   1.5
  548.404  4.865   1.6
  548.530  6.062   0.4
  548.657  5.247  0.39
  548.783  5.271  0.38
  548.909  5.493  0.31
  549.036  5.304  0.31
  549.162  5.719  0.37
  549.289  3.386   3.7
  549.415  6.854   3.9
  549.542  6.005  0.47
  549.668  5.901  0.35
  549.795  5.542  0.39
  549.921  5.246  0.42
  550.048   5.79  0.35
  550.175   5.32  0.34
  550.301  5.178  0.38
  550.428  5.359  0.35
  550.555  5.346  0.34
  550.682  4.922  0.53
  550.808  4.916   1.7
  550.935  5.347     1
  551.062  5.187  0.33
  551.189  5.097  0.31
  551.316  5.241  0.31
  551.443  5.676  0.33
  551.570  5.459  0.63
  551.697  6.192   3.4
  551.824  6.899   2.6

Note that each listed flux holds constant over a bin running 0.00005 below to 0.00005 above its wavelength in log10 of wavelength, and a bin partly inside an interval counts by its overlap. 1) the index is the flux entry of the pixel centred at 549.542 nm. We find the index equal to 6.005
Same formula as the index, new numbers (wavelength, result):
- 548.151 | 5.636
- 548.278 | 4.229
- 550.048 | 5.79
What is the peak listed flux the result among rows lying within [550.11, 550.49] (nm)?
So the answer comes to 5.359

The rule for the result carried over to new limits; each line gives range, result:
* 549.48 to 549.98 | 6.005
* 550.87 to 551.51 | 5.676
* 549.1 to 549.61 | 6.854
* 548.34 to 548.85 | 6.062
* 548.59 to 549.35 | 5.719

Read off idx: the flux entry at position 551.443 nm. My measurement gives 5.676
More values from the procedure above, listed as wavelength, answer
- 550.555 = 5.346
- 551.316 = 5.241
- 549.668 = 5.901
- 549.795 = 5.542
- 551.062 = 5.187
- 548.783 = 5.271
